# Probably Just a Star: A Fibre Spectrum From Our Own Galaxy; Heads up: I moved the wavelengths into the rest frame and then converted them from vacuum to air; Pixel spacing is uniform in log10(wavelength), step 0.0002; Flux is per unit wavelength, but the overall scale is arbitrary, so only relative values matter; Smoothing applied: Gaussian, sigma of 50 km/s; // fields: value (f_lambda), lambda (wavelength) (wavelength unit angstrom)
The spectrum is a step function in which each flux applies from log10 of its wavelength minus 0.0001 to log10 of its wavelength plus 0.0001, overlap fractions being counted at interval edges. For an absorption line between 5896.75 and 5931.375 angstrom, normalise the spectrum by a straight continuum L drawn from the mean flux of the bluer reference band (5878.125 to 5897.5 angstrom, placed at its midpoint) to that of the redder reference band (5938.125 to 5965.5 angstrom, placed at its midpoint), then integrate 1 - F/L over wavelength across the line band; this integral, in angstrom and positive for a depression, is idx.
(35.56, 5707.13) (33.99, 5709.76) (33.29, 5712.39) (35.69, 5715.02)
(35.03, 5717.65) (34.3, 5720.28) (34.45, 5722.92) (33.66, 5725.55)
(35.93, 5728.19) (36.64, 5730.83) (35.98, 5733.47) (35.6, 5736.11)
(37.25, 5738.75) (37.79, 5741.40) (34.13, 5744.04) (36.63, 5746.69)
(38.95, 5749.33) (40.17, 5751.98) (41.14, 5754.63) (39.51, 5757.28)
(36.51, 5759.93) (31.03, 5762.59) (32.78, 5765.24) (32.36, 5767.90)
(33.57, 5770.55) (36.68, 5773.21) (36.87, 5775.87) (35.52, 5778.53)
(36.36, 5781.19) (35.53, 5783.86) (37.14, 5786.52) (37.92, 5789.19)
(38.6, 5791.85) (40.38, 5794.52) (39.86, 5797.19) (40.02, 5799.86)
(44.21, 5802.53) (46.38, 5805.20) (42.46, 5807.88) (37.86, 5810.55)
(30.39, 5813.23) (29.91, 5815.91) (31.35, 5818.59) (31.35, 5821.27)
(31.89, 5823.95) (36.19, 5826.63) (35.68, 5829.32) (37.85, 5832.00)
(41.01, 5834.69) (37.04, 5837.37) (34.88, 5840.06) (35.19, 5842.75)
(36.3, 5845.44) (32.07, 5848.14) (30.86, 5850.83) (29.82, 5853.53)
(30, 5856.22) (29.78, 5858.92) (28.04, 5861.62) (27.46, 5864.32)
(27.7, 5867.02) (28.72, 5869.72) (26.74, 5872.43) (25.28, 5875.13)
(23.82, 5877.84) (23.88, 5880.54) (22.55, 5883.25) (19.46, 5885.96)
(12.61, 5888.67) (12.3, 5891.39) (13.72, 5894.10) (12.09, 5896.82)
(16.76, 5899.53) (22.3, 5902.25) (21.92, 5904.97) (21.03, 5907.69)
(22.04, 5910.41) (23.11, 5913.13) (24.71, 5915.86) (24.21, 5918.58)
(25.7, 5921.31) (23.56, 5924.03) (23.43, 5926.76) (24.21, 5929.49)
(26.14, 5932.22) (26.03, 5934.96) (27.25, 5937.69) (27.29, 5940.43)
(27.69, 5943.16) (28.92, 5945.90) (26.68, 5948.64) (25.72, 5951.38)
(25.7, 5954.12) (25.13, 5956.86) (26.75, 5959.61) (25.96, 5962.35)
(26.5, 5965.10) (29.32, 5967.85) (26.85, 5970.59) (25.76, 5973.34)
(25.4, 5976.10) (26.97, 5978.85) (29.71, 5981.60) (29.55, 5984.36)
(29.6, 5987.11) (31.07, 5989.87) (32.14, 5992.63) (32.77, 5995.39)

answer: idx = -2.0 angstrom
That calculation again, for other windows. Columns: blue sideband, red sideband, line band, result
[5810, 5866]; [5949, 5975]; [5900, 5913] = 3.4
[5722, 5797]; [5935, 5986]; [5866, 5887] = 4.2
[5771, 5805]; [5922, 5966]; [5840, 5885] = 5.3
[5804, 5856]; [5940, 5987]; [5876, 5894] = 7.3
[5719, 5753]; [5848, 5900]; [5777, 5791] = -2.1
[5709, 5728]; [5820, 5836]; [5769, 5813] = -4.0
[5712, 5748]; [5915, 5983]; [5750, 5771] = -1.1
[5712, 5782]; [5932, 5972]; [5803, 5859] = -4.8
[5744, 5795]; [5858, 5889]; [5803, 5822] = -2.6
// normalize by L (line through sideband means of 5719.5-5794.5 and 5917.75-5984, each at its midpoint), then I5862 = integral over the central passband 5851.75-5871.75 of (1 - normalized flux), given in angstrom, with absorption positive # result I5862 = 1.4 angstrom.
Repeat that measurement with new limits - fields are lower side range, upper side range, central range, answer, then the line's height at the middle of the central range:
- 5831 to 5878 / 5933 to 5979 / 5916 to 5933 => 2.2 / 28.1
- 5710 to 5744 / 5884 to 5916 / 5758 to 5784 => -3.2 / 31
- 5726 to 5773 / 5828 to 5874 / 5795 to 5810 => -3.6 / 34.1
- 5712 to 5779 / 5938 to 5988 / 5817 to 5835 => -1.1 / 32.7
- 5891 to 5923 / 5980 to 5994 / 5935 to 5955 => -1.6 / 25.1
